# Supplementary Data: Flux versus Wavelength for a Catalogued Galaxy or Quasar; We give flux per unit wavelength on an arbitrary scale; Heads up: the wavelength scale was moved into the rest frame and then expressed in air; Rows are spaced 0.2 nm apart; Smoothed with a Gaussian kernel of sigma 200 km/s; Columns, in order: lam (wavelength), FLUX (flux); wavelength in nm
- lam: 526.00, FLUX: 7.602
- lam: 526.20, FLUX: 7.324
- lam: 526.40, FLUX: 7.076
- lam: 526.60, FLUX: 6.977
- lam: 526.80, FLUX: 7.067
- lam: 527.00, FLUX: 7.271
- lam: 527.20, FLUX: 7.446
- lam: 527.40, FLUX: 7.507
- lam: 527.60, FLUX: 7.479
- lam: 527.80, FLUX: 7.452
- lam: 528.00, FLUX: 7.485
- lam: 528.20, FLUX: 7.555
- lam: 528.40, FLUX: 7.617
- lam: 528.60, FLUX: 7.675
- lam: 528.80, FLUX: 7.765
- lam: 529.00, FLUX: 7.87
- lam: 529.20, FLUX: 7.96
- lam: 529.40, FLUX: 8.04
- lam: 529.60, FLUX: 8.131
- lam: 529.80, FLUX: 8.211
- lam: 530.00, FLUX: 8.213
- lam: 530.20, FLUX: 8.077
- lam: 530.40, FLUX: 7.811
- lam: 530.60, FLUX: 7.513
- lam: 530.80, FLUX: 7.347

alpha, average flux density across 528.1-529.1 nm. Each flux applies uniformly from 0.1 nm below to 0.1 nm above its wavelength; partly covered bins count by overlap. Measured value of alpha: 7.7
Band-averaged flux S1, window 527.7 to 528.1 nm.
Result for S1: 7.47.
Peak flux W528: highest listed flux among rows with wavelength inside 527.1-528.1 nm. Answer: 7.507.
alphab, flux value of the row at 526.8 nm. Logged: 7.067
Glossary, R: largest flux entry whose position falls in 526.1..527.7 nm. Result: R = 7.507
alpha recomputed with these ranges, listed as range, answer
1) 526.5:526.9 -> 7.02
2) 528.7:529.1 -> 7.82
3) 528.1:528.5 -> 7.59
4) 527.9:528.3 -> 7.52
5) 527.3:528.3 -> 7.5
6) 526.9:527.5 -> 7.41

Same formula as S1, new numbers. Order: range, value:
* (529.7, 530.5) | 8.08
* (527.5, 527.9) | 7.47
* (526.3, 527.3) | 7.17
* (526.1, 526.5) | 7.2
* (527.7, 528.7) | 7.56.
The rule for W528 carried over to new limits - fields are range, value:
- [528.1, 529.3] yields 7.96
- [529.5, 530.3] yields 8.213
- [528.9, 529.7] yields 8.131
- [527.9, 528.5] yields 7.617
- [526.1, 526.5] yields 7.324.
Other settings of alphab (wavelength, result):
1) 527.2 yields 7.446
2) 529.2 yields 7.96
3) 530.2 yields 8.077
